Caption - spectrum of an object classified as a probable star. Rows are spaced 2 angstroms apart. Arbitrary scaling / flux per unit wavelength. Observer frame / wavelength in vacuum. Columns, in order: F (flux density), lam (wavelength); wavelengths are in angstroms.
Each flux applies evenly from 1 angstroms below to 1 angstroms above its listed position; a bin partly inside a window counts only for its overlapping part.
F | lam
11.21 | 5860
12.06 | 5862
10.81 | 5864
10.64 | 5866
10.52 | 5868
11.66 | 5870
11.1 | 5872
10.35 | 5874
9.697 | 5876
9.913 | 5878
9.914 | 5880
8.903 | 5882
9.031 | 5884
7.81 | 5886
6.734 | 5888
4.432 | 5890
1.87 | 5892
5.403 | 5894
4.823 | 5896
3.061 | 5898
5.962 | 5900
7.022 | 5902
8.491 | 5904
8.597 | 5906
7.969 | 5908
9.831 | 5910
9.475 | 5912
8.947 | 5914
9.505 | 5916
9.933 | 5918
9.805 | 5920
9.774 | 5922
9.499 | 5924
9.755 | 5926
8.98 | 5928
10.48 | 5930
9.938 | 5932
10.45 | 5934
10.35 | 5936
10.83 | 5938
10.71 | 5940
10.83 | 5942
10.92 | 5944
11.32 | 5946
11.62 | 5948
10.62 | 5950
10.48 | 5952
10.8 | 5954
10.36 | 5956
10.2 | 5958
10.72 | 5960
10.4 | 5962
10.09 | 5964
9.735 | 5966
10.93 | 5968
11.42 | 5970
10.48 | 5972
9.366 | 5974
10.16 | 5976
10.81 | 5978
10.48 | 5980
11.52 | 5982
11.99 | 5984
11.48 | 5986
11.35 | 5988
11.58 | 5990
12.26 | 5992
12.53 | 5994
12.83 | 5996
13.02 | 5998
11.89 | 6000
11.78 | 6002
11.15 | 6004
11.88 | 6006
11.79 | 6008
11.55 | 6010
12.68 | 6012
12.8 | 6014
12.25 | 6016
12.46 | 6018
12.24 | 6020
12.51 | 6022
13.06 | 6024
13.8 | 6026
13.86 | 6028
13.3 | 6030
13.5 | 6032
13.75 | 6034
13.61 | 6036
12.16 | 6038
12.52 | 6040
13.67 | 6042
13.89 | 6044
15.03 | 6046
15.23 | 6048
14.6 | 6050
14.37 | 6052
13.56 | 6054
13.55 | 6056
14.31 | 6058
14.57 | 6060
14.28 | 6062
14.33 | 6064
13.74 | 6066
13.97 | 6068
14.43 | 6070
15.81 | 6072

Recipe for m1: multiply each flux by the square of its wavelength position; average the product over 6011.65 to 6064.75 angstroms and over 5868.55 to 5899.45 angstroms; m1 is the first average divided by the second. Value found 1.9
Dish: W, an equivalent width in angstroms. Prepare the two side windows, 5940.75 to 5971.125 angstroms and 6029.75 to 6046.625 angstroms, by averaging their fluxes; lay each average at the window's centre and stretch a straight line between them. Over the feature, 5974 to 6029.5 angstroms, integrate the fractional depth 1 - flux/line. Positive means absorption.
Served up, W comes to 1.0 angstroms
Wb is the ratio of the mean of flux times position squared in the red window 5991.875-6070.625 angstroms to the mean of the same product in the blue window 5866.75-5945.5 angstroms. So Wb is 1.56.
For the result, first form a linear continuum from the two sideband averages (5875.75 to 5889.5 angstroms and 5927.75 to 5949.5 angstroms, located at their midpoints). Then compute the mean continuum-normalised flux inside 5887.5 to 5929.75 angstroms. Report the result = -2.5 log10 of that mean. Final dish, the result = 0.251 mag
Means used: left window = 8.65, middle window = 7.67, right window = 10.6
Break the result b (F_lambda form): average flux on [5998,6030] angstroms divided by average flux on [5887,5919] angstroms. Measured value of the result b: 1.77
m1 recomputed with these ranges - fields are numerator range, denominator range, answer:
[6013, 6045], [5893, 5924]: 1.71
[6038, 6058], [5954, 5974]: 1.38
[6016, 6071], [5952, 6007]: 1.25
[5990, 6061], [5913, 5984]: 1.29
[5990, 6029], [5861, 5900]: 1.57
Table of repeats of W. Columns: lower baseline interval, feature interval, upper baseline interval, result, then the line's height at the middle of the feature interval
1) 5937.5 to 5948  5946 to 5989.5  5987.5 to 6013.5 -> 2.7 angstroms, 11.5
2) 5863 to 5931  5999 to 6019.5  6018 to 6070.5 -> 0.8 angstroms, 12.5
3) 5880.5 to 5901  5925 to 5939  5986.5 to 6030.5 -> -3.3 angstroms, 8.17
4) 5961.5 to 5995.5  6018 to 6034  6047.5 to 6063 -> -0.2 angstroms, 13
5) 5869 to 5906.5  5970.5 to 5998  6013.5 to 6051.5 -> 0.3 angstroms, 11.5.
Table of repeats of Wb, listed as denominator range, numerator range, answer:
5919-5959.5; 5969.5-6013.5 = 1.13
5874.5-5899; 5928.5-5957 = 1.58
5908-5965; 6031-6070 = 1.42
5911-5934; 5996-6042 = 1.35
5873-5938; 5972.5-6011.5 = 1.42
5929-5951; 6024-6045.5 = 1.29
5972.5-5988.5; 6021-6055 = 1.28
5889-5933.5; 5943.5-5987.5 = 1.38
